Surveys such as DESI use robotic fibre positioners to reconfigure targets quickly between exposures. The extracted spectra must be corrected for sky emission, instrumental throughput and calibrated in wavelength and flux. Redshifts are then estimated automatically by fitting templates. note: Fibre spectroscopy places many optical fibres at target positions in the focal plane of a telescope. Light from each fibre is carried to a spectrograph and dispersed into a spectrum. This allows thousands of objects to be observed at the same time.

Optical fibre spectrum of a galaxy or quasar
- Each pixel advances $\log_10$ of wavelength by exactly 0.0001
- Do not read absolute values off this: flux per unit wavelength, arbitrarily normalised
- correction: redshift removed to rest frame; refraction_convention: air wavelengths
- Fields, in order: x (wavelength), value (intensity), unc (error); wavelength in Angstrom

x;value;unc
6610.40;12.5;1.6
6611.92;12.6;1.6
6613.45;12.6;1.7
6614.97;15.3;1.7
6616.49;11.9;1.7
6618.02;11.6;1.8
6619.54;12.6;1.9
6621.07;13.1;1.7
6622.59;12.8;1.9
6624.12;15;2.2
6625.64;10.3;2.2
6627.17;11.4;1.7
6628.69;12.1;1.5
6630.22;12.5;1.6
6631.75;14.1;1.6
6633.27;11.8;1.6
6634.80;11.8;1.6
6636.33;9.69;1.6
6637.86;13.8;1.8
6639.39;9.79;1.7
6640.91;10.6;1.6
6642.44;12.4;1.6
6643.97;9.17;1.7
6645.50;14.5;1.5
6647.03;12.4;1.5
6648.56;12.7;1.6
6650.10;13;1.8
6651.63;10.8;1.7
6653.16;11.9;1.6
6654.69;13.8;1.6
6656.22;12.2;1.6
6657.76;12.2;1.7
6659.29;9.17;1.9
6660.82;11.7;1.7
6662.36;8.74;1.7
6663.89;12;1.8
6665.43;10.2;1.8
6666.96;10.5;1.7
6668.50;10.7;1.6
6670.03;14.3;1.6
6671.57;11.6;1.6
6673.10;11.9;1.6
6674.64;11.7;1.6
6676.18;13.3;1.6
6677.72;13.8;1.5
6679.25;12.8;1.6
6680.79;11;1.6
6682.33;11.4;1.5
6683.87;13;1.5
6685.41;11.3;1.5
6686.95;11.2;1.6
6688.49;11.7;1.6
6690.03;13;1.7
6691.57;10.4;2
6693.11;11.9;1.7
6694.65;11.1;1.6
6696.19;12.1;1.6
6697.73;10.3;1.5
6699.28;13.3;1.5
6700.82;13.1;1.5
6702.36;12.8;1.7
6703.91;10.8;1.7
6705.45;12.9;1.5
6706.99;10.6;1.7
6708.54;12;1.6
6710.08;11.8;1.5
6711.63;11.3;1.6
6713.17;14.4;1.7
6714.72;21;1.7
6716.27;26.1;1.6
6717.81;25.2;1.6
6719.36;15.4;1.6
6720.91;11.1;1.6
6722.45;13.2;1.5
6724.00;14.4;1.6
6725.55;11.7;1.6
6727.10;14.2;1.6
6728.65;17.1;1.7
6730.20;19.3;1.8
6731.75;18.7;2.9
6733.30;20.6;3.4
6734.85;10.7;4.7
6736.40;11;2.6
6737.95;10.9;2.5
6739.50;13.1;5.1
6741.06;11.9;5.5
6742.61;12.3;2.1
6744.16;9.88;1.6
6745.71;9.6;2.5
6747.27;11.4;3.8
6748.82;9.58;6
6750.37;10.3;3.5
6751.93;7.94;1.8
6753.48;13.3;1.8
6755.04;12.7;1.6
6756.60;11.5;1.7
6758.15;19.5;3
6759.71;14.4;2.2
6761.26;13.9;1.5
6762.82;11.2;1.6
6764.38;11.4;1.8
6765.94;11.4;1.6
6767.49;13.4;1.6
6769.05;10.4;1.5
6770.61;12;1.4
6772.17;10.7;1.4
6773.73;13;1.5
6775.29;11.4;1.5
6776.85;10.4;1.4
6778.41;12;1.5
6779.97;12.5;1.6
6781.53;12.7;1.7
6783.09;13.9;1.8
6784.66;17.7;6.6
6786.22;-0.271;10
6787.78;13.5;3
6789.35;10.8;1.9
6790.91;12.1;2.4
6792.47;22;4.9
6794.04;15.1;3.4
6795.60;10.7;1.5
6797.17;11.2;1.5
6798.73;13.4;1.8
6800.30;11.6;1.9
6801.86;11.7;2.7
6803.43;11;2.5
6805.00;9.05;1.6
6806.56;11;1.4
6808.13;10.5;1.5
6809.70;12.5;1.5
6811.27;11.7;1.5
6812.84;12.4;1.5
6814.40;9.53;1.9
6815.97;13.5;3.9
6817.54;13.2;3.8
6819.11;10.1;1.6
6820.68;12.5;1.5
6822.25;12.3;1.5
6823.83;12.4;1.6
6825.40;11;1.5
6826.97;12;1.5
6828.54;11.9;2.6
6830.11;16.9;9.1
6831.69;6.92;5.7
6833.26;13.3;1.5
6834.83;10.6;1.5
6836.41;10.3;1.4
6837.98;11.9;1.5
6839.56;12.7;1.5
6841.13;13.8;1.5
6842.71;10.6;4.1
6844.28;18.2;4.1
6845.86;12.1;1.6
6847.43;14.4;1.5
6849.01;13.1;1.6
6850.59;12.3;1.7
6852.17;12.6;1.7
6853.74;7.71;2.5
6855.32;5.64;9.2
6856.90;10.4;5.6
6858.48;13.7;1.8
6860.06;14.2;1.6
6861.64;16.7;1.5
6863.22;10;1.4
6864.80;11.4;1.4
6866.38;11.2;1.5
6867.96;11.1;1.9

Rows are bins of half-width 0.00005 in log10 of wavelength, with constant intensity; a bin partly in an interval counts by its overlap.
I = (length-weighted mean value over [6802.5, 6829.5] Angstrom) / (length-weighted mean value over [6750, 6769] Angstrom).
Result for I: 0.92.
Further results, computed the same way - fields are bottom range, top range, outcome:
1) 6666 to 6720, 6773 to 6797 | 0.95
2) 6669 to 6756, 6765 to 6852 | 0.93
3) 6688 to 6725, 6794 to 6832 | 0.85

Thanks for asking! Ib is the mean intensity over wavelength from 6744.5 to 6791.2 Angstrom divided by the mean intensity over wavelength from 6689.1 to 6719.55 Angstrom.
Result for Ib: 0.85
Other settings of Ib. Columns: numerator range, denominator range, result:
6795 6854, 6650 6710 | 1.01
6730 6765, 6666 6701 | 1.07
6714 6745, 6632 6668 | 1.33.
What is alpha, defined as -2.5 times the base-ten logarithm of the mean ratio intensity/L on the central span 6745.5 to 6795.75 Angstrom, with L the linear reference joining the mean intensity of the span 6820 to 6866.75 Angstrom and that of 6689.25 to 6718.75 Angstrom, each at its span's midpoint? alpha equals 0.07 mag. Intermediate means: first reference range 13.9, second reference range 12.1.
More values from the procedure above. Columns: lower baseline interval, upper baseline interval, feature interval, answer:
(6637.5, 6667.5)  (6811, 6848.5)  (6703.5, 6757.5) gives -0.15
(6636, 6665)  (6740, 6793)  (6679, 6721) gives -0.14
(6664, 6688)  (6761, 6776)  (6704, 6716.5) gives -0.20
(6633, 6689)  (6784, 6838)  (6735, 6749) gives 0.07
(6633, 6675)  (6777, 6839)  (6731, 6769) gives -0.06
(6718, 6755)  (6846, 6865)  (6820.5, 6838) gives 0.03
